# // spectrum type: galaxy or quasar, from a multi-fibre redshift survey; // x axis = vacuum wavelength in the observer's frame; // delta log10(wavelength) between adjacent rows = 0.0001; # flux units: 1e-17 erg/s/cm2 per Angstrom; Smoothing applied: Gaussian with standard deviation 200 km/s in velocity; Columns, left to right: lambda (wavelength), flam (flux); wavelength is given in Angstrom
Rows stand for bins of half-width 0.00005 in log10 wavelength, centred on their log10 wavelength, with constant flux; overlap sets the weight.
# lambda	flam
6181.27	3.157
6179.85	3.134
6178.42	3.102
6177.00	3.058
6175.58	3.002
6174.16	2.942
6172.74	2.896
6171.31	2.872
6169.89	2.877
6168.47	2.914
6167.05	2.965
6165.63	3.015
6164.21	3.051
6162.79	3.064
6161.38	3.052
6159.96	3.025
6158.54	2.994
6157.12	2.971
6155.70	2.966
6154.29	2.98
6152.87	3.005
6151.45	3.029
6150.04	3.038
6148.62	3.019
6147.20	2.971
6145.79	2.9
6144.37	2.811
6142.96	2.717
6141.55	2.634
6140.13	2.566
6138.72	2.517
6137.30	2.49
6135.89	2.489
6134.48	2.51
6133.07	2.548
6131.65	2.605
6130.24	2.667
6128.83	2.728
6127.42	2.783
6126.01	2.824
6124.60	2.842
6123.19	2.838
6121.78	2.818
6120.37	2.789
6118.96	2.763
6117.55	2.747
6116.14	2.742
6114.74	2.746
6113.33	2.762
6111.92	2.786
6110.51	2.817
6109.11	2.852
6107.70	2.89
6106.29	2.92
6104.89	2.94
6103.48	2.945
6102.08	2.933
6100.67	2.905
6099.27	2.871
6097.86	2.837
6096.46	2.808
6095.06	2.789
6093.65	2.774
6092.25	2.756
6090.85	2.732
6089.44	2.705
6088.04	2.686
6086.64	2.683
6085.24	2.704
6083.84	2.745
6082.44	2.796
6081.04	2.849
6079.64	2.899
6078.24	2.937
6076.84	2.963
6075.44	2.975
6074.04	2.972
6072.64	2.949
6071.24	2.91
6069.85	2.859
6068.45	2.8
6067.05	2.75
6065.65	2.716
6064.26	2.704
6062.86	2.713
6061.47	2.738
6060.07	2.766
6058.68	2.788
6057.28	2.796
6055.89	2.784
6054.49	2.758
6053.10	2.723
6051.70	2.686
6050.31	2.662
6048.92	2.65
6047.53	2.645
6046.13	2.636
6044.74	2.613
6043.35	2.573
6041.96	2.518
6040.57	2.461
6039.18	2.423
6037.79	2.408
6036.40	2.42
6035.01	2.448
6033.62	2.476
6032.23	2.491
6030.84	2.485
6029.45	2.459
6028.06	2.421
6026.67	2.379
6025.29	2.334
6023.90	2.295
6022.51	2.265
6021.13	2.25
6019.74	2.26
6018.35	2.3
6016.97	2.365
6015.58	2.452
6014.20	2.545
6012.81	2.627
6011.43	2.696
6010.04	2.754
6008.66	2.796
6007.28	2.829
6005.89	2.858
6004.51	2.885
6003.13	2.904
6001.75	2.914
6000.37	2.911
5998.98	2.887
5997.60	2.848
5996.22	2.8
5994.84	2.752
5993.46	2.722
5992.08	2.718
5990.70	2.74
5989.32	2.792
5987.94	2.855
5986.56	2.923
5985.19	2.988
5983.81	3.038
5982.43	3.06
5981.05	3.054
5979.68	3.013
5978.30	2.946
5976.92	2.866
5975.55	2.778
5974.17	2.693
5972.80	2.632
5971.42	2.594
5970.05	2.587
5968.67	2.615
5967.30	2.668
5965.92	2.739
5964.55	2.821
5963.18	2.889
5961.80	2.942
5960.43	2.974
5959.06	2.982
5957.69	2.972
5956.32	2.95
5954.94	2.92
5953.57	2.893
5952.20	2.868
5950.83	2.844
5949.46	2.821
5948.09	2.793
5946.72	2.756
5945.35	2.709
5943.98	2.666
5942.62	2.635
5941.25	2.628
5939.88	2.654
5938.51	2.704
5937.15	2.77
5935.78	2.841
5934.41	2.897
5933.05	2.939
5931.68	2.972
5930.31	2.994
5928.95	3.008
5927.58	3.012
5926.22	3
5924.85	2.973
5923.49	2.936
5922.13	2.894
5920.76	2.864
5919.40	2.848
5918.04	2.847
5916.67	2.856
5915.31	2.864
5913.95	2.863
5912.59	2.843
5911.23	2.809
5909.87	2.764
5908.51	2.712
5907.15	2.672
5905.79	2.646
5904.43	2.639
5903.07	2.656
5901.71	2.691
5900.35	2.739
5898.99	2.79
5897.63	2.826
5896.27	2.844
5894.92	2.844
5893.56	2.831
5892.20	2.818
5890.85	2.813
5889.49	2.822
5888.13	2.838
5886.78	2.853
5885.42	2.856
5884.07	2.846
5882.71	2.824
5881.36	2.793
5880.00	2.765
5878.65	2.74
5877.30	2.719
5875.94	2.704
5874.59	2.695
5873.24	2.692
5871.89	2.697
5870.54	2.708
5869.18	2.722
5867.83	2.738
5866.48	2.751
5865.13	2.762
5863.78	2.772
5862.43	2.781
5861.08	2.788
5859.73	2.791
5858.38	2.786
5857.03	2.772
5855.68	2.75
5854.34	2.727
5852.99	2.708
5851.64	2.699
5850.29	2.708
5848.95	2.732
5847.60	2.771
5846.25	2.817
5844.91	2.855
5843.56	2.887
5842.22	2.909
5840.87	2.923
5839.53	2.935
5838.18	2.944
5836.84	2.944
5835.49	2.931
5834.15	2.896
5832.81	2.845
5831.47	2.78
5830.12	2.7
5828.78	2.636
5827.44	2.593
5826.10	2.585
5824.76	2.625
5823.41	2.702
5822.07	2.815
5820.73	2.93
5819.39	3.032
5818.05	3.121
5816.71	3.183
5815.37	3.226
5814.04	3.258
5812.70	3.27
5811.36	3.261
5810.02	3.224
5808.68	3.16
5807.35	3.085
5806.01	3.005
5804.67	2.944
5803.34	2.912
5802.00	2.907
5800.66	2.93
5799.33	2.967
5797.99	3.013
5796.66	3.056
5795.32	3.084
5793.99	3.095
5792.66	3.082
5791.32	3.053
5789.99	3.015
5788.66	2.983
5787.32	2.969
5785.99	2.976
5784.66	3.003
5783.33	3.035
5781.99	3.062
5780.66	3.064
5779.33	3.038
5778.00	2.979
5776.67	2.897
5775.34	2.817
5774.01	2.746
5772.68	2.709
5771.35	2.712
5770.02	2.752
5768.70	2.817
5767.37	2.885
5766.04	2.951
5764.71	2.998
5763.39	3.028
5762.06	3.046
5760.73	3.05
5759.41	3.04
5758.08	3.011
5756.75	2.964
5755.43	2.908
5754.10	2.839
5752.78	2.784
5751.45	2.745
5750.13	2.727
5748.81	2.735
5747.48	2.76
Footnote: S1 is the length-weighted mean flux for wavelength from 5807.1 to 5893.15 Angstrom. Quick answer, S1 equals 2.84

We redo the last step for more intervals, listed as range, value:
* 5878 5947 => 2.81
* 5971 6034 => 2.69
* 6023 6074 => 2.62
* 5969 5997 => 2.83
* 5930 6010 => 2.83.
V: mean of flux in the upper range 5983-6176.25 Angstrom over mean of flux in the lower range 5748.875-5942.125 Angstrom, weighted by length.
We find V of 0.96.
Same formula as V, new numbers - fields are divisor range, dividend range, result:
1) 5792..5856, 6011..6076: 0.89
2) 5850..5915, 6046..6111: 1.01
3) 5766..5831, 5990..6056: 0.88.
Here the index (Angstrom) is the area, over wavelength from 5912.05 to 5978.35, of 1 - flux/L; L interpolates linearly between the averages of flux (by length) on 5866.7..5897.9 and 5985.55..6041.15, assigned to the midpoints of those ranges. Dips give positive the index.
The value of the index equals -3.3 Angstrom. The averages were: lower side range 2.78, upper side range 2.61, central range 2.83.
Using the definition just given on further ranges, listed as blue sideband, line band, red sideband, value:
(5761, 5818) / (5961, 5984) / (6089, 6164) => 0.70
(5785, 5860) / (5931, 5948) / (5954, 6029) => 0.17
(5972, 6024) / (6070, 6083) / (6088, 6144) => -0.79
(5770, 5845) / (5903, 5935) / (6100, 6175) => 0.60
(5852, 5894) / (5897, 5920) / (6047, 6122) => 0.05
